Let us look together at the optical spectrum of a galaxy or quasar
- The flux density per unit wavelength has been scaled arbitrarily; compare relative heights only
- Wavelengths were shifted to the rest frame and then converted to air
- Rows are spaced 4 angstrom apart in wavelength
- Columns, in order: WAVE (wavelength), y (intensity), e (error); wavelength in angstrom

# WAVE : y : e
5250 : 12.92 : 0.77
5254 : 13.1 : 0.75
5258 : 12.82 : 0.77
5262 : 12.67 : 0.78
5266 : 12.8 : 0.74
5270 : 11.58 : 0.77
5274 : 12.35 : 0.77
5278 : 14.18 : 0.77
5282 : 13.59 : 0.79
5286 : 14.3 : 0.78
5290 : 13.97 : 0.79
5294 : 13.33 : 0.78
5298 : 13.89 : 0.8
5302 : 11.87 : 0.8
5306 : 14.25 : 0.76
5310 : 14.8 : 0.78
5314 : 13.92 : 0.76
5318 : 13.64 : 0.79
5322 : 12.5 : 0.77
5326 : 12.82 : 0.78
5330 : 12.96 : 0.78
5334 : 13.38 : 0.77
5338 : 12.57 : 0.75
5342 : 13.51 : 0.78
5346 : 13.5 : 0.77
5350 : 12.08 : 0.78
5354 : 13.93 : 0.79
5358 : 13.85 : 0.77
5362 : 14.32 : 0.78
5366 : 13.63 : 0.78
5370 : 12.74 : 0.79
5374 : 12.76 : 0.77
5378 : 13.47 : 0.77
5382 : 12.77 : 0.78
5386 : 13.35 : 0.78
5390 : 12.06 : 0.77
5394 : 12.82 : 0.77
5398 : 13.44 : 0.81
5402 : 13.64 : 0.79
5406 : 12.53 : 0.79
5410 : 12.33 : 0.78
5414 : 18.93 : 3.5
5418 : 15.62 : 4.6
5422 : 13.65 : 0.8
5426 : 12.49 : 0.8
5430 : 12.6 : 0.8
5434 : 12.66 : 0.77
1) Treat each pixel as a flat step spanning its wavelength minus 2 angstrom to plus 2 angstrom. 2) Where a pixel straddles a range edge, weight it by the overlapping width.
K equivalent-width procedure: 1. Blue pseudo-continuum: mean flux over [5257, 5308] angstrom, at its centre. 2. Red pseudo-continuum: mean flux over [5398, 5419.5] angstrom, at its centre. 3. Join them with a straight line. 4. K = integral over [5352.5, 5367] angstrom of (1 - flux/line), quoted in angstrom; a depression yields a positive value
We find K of 0.0 angstrom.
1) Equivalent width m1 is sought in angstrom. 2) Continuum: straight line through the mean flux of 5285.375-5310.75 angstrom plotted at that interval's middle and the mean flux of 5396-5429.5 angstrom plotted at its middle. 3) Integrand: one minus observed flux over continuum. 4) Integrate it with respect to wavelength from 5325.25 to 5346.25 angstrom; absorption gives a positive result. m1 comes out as 1.0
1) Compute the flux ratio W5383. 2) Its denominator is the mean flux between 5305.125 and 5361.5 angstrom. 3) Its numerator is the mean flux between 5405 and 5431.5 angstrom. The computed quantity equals 1.1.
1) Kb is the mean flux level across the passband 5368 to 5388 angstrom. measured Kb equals 13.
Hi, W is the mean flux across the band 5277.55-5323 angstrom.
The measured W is 13.7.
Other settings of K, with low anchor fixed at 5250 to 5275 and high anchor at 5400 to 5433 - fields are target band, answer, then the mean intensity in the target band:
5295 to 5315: -1.2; 13.7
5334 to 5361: 0.1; 13.3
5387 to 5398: 0.8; 12.7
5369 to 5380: 0.4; 13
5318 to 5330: 0.2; 12.9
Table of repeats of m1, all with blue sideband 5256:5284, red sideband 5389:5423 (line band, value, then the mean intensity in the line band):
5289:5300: -0.55 angstrom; 13.7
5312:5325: -0.06 angstrom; 13.3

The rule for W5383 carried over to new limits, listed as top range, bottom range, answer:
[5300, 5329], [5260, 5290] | 1.02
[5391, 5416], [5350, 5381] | 1.03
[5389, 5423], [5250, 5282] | 1.09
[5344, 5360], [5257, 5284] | 1.04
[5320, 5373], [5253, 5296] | 1.00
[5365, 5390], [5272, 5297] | 0.95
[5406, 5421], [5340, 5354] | 1.15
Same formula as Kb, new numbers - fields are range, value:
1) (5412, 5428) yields 15.2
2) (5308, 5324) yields 13.7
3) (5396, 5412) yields 13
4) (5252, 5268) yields 12.8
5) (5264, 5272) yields 12.2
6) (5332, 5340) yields 13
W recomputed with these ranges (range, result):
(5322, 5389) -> 13.2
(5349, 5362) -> 13.5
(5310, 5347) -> 13.3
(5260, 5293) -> 13.2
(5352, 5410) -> 13.2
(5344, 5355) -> 13.1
